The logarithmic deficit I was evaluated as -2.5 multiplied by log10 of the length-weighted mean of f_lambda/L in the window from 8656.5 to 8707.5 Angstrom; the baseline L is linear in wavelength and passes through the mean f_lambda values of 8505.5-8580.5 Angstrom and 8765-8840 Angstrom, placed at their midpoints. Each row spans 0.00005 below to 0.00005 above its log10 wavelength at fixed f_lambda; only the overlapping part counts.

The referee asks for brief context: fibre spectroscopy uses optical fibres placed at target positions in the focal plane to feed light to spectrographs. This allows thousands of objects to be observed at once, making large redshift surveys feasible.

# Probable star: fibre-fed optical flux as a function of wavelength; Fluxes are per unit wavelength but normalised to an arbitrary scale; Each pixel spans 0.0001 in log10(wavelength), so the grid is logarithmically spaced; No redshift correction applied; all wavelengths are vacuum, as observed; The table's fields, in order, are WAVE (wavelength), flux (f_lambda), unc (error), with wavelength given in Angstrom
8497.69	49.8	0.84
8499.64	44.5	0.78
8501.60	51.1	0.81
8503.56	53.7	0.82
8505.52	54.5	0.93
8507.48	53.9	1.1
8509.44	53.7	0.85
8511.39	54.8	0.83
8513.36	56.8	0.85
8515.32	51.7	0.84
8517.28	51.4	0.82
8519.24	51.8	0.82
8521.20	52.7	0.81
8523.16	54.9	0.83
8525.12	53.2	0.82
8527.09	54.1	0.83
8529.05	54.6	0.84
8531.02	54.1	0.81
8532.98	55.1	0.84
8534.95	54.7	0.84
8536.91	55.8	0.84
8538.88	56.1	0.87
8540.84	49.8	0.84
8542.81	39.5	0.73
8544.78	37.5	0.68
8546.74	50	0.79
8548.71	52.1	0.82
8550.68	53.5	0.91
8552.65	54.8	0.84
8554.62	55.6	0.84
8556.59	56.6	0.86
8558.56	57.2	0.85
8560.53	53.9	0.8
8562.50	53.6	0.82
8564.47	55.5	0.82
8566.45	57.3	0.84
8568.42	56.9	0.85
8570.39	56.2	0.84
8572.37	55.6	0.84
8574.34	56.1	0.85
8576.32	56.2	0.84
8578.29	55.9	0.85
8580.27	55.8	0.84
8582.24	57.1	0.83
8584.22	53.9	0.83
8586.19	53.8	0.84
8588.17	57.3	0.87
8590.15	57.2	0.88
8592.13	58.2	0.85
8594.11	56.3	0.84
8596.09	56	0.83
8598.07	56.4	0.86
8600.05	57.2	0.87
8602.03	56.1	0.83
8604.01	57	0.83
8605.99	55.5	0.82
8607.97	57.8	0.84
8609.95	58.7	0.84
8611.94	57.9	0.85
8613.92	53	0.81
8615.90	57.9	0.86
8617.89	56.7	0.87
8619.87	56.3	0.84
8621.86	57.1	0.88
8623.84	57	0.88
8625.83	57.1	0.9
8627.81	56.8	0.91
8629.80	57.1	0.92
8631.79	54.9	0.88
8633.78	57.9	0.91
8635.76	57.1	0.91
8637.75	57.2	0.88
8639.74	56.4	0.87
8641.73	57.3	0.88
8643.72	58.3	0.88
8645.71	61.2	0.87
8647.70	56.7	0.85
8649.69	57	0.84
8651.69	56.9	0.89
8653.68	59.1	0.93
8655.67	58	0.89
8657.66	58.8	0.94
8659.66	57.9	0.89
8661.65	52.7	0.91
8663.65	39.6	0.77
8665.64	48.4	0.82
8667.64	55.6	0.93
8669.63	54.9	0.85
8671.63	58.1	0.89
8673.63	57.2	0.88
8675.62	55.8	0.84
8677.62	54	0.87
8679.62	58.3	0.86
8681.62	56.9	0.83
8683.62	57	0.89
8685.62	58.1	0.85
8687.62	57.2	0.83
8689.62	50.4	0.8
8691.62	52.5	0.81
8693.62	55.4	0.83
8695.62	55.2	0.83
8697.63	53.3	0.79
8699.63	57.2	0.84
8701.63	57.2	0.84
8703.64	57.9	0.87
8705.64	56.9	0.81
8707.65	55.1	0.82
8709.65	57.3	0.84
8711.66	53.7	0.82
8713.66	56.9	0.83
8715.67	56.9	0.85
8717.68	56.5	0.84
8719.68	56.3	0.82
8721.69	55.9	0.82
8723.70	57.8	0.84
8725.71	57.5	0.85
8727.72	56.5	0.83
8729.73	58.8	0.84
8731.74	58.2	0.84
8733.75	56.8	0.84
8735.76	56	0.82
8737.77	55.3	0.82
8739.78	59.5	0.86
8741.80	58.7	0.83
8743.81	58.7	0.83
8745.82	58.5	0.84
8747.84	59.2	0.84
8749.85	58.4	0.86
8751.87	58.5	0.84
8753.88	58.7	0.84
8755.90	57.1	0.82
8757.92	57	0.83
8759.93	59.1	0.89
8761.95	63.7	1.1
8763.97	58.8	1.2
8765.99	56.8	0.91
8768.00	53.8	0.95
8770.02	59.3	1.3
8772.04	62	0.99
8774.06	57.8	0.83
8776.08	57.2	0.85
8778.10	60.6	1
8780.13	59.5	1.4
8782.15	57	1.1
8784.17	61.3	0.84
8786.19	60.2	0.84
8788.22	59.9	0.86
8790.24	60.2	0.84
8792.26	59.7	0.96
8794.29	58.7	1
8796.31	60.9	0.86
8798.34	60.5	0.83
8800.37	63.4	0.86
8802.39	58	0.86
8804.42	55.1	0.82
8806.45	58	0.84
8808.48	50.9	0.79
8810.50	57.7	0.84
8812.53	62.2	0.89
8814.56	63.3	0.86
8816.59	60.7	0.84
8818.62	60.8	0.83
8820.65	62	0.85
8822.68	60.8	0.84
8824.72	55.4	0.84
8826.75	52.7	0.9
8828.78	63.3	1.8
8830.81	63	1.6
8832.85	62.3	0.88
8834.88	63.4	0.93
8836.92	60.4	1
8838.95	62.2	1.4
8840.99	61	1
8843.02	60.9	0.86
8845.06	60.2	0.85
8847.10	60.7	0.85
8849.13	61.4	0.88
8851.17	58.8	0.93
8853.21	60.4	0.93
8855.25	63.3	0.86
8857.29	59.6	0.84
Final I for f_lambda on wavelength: 0.03 mag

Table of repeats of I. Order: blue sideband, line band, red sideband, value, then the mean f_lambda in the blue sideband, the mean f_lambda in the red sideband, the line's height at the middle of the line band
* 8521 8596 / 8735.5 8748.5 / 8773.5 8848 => 0.004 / 54.2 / 59.8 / 58.3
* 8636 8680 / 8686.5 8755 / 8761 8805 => 0.017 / 55.9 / 59.3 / 57.6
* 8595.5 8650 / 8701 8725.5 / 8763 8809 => 0.027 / 57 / 58.8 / 58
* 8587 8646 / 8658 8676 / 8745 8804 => 0.082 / 57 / 59.1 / 57.7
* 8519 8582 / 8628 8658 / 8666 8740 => -0.044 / 53.7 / 56.2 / 55.2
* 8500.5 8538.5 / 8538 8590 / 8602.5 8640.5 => 0.026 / 53.8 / 56.8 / 55.1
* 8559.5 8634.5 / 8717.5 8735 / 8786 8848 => 0.024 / 56.3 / 59.9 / 58.5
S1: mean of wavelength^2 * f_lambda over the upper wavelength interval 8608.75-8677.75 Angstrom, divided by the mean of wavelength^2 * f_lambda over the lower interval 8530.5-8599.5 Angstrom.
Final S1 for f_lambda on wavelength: 1.05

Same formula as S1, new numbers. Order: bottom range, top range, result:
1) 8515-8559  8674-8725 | 1.11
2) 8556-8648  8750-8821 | 1.09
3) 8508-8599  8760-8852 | 1.17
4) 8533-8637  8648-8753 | 1.05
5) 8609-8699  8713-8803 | 1.07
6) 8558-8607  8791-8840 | 1.13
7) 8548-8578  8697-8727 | 1.05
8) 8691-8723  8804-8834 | 1.09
